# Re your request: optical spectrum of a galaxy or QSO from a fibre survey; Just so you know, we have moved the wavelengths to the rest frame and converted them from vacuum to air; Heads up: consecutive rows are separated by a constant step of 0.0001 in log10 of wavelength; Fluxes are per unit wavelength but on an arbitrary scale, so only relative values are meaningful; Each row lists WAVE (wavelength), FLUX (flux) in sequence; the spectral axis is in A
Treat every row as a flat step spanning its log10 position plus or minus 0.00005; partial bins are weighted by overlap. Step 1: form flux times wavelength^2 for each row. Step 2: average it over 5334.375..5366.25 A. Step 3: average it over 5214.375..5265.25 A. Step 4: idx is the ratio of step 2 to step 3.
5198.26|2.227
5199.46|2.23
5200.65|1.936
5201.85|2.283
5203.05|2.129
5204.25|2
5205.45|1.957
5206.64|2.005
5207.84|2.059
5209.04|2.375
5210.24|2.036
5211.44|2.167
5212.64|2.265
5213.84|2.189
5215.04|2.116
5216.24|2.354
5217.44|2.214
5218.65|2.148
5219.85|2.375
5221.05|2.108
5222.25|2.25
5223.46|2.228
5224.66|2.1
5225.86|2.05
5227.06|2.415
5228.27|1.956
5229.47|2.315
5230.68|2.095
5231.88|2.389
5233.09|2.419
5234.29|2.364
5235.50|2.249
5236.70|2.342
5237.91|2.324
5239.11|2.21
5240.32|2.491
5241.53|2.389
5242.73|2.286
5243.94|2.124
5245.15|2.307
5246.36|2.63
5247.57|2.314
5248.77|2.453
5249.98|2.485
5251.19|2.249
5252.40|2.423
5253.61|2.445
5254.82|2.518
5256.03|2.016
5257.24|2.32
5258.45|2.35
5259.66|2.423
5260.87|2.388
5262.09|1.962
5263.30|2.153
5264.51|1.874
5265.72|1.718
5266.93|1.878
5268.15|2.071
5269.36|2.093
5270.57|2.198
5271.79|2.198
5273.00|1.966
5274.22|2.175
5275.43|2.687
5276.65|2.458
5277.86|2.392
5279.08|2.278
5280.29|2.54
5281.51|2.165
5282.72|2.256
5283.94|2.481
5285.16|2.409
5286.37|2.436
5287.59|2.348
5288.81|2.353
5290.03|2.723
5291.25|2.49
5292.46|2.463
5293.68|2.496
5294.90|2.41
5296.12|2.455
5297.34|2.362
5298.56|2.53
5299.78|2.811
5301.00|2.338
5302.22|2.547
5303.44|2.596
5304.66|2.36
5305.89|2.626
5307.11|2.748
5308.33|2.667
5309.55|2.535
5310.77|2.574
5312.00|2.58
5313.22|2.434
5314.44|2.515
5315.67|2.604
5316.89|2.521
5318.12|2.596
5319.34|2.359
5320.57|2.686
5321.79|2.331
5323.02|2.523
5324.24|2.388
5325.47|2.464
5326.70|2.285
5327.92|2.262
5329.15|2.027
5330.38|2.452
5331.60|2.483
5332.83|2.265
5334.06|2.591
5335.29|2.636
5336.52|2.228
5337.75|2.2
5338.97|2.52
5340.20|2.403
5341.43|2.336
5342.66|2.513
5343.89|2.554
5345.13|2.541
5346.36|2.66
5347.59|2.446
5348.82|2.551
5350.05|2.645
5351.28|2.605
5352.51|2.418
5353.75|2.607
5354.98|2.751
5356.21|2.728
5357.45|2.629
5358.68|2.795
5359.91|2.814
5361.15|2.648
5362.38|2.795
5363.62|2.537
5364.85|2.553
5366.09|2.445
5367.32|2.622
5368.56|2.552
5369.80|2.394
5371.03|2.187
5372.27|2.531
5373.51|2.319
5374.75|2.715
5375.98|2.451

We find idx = 1.17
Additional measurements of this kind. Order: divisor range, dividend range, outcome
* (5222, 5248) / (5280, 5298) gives 1.08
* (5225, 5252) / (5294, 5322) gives 1.13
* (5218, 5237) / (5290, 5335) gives 1.15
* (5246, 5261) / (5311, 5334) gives 1.05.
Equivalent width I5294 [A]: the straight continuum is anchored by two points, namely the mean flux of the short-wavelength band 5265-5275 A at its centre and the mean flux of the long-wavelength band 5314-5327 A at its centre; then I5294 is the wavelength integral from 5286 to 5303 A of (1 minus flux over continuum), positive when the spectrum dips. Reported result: -1.7 A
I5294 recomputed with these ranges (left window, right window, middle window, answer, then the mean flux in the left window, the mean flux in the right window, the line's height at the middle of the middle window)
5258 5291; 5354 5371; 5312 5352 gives 0.6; 2.26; 2.62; 2.5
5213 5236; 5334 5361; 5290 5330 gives -0.6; 2.23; 2.55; 2.45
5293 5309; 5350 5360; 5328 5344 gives 1.4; 2.53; 2.66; 2.62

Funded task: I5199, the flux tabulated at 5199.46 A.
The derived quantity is 2.23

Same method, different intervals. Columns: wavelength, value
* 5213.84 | 2.189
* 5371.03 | 2.187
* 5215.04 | 2.116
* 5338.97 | 2.52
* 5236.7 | 2.342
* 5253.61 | 2.445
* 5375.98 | 2.451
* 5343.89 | 2.554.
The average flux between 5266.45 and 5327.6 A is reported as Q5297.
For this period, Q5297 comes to 2.43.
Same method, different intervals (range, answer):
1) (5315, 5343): 2.42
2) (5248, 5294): 2.3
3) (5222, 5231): 2.17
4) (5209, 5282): 2.25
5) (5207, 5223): 2.2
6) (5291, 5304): 2.5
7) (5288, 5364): 2.52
